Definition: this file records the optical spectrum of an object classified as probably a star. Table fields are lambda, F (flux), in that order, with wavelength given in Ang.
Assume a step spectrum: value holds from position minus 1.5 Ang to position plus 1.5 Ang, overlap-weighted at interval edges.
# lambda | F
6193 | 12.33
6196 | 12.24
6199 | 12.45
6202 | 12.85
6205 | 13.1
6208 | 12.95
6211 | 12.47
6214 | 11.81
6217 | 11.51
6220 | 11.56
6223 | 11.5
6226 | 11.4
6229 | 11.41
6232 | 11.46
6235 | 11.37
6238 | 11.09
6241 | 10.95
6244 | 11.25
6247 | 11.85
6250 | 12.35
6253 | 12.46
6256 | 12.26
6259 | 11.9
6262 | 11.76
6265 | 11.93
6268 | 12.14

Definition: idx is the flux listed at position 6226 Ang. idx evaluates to 11.4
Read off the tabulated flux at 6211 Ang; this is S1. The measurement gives 12.47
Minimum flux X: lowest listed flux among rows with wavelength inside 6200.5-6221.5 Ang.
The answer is 11.51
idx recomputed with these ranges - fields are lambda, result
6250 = 12.35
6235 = 11.37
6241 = 10.95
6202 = 12.85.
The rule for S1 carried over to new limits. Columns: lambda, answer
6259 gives 11.9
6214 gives 11.81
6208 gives 12.95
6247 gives 11.85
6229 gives 11.41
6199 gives 12.45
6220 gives 11.56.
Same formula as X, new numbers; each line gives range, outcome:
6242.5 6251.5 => 11.25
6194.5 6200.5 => 12.24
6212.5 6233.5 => 11.4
